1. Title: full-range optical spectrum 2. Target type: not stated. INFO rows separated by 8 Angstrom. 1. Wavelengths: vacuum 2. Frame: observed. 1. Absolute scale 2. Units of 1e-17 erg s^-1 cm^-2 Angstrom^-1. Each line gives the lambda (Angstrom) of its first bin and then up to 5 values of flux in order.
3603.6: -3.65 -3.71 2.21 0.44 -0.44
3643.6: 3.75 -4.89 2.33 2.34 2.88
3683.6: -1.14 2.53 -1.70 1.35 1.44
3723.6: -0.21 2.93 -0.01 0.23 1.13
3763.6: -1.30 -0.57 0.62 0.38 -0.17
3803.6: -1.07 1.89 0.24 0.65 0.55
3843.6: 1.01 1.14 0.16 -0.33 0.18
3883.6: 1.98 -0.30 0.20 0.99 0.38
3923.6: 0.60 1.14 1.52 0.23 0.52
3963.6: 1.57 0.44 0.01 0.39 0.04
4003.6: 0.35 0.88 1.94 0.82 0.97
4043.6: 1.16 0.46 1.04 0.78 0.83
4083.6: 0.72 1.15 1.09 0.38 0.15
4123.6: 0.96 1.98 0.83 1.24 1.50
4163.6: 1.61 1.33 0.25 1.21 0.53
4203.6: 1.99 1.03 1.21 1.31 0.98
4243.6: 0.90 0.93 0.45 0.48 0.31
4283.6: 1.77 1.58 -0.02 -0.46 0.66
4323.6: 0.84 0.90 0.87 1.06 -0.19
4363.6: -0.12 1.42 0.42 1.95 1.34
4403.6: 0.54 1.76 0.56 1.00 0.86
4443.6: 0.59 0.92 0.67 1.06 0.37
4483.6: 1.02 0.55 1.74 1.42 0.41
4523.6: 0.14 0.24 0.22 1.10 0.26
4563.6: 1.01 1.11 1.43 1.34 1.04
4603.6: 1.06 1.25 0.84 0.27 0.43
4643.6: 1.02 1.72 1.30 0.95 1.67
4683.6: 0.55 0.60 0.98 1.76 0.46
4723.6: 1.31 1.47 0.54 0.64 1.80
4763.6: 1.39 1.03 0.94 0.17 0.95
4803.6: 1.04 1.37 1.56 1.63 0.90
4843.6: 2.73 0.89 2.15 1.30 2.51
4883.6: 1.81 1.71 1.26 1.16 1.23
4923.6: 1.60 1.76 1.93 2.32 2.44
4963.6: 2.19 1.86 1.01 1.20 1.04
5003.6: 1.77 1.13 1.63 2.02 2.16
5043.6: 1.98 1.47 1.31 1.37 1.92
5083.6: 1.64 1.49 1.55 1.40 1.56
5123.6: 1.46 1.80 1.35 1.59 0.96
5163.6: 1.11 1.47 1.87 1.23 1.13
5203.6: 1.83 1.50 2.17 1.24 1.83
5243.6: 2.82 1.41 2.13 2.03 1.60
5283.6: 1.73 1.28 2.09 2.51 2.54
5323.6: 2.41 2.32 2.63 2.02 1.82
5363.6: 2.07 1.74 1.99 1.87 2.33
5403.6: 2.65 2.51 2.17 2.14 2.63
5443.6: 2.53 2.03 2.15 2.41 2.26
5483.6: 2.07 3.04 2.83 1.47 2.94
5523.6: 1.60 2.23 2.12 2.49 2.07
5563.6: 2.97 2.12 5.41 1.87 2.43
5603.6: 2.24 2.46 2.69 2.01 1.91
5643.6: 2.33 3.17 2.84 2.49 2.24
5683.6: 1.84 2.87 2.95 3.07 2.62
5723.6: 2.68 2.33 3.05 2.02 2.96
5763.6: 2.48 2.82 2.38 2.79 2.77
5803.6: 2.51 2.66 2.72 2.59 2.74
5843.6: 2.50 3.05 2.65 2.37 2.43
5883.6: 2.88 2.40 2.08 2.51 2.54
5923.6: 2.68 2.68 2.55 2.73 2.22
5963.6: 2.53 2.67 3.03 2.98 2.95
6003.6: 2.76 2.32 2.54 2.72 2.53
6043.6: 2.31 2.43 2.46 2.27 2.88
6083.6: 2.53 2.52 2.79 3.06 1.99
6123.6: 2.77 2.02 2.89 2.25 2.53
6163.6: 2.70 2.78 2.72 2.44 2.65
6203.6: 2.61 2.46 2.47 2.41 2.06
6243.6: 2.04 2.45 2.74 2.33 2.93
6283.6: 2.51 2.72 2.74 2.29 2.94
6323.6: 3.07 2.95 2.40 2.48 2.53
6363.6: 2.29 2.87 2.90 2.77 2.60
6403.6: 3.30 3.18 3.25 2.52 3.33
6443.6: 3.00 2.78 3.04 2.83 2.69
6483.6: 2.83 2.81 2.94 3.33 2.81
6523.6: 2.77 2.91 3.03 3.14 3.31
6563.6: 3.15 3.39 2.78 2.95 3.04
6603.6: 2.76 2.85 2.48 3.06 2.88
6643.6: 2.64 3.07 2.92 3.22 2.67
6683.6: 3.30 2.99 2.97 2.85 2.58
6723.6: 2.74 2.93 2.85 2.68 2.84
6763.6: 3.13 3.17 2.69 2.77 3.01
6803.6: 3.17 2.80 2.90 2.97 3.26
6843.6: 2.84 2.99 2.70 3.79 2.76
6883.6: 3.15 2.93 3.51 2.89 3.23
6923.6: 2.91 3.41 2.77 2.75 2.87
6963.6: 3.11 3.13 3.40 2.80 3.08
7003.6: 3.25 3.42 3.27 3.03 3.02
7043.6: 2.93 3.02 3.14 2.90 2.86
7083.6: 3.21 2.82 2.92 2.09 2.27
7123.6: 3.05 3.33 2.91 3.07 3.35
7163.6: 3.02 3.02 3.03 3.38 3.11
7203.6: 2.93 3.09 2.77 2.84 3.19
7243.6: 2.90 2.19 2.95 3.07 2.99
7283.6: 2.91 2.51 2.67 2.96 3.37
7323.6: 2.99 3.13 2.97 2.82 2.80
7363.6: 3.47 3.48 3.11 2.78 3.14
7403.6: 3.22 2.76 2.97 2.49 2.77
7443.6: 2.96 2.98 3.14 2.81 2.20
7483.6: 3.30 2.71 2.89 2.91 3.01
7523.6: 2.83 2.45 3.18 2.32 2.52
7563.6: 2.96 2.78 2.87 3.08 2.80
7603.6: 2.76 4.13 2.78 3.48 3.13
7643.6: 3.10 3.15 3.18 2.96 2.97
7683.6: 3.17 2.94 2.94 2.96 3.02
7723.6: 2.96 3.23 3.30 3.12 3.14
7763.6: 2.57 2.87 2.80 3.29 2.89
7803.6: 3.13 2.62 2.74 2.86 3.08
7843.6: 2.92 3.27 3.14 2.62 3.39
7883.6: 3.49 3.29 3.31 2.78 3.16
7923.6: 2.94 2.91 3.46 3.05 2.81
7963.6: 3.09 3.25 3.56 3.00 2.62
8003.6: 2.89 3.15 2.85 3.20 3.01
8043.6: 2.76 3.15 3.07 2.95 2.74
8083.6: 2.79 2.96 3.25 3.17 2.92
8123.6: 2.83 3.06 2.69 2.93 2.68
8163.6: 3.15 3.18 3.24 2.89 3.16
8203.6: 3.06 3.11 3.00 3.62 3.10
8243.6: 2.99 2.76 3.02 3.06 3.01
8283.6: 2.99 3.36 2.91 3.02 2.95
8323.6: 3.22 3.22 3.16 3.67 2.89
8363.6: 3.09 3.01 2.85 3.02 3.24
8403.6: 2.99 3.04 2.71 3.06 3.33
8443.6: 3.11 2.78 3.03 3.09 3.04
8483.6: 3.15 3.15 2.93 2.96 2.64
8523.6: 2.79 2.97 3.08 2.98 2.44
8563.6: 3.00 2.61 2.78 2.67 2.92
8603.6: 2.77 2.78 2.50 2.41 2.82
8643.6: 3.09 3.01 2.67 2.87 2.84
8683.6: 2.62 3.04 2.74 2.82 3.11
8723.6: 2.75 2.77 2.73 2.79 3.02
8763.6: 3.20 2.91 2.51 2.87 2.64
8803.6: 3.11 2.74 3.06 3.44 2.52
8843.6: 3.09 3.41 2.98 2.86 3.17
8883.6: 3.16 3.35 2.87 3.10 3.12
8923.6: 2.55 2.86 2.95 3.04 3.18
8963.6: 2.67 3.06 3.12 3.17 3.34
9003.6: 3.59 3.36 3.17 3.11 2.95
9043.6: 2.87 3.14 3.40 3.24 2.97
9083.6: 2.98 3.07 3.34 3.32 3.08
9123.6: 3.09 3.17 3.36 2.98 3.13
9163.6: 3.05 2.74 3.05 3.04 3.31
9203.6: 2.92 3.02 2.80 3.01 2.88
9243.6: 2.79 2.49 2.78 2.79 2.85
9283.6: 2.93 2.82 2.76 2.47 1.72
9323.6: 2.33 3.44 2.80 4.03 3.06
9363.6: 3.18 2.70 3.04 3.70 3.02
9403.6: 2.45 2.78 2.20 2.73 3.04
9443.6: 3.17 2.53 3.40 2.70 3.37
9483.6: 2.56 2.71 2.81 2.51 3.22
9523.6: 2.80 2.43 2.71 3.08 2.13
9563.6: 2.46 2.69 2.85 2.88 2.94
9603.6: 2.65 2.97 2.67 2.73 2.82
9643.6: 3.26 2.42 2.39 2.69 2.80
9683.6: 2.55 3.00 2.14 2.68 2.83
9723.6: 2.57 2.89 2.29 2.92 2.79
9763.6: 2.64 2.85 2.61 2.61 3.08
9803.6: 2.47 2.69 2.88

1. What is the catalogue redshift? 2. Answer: 0.206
